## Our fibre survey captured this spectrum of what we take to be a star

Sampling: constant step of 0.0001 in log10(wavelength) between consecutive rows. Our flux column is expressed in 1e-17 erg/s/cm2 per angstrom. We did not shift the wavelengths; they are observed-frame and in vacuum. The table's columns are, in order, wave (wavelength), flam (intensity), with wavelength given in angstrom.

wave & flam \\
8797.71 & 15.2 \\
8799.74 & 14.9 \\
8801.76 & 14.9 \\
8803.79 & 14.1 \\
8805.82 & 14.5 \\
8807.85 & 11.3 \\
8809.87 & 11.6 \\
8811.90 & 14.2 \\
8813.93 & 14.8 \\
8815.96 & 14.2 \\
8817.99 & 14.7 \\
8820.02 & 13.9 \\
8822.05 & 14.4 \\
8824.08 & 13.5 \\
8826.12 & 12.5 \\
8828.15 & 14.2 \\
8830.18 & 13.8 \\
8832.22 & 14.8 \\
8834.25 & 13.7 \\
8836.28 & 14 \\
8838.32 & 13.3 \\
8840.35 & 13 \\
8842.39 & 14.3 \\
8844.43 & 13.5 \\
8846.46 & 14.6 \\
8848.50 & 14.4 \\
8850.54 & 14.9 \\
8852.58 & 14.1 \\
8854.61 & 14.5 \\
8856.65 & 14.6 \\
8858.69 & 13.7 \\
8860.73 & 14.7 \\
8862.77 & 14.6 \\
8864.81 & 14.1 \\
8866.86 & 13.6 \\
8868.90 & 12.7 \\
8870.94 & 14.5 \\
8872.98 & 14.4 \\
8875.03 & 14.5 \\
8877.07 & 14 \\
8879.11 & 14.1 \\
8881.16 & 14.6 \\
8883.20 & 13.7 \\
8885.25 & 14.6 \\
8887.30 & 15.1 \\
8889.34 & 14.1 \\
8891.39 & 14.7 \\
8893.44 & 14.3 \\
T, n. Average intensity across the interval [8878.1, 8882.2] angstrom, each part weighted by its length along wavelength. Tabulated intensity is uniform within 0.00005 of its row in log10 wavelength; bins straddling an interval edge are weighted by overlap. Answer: 14.3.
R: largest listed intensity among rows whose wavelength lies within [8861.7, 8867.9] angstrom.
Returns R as 14.6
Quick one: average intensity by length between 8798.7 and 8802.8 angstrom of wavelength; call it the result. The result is 14.9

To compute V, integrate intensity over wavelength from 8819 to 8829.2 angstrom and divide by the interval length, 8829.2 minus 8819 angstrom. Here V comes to 13.7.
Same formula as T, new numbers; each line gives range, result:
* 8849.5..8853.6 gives 14.5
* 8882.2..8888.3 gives 14.4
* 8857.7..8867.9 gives 14.1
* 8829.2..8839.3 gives 13.9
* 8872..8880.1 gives 14.3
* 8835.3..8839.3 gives 13.6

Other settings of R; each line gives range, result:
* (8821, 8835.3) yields 14.8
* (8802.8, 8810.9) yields 14.5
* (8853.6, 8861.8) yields 14.7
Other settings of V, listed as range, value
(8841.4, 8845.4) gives 13.9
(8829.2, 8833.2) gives 14.3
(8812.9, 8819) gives 14.6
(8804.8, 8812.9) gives 12.9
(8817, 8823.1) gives 14.3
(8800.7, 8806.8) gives 14.5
